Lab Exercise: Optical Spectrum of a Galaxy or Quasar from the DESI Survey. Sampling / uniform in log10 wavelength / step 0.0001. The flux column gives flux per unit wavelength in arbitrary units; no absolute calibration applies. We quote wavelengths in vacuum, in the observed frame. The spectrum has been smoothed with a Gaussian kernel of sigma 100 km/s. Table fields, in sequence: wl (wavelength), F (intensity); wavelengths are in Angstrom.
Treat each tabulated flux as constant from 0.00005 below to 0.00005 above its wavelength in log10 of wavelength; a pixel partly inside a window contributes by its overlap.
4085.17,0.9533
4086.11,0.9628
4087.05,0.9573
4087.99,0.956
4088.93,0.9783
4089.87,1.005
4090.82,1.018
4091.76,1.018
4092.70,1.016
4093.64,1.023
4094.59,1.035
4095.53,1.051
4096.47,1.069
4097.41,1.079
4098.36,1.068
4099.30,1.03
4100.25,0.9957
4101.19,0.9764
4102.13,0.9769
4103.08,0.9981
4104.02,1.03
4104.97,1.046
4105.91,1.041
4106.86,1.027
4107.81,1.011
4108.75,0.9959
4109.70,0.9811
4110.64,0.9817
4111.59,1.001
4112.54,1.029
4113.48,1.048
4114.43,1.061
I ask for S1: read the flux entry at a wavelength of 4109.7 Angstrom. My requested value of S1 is 0.9811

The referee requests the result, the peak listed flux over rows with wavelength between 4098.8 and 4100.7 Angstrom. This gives 1.03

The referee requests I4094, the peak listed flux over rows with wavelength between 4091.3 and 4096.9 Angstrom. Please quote 1.069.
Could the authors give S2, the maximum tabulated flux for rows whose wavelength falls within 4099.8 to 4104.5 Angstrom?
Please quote 1.03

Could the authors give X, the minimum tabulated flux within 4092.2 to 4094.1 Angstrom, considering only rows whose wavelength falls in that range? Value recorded 1.016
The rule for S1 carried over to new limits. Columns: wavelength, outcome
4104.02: 1.03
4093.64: 1.023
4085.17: 0.9533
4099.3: 1.03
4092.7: 1.016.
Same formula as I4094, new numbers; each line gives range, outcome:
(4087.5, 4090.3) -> 1.005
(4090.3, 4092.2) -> 1.018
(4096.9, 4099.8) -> 1.079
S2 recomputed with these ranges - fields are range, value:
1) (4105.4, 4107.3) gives 1.041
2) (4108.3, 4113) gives 1.029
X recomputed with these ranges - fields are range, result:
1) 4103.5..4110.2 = 0.9811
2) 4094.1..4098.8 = 1.035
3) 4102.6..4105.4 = 0.9981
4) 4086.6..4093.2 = 0.956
